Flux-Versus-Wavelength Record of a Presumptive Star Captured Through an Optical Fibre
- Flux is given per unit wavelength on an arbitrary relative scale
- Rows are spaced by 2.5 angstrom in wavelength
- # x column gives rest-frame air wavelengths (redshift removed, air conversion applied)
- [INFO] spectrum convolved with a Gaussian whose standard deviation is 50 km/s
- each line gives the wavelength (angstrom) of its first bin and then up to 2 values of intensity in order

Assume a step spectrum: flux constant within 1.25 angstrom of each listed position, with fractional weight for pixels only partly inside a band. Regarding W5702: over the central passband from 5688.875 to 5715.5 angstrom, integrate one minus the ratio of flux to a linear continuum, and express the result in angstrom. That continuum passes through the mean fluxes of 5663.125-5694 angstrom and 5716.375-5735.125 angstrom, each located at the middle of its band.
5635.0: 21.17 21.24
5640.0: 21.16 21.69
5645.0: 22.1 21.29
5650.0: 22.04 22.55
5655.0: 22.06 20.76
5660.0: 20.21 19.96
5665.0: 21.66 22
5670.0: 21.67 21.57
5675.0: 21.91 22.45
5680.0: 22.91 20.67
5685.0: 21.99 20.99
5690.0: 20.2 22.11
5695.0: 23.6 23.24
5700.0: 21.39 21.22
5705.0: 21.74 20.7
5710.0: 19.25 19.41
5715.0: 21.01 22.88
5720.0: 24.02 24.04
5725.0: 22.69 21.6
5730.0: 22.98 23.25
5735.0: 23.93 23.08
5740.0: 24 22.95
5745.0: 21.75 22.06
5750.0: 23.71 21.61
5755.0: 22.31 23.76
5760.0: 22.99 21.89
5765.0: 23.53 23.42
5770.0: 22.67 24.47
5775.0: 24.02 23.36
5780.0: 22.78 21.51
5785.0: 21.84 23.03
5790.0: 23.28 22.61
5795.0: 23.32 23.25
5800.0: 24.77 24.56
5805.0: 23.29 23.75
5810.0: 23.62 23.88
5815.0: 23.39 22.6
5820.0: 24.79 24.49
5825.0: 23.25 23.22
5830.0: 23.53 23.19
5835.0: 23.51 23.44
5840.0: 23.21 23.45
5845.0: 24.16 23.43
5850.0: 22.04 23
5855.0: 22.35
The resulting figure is 1.3 angstrom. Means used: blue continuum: 21.7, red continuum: 23.1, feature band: 21.3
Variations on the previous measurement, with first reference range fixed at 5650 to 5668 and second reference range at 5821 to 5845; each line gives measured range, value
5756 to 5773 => -0.4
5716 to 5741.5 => -1.2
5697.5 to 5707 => 0.1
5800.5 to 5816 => -0.4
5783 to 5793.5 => 0.2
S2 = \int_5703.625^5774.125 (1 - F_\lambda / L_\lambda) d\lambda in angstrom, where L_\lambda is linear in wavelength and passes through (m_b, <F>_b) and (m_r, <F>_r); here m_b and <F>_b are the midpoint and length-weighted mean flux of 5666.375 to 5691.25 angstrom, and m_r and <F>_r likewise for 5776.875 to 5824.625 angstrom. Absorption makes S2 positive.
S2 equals -0.2 angstrom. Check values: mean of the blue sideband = 21.6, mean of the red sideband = 23.4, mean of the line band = 22.6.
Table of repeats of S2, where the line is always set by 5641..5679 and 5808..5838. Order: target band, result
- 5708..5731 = 0.4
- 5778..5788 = 0.3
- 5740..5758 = 0.0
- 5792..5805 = -0.2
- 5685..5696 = 0.1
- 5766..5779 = -0.3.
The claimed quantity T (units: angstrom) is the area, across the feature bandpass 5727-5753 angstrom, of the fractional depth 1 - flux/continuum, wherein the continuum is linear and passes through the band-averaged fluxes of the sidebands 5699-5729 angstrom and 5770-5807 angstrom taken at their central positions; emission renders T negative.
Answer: -0.8 angstrom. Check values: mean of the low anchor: 21.7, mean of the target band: 22.9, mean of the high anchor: 23.3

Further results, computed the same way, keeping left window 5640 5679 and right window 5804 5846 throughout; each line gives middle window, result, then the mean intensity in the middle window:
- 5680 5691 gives 0.4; 21.2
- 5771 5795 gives 0.1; 23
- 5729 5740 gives -0.4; 23.4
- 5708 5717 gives 0.8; 20.2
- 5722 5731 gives -0.1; 22.7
